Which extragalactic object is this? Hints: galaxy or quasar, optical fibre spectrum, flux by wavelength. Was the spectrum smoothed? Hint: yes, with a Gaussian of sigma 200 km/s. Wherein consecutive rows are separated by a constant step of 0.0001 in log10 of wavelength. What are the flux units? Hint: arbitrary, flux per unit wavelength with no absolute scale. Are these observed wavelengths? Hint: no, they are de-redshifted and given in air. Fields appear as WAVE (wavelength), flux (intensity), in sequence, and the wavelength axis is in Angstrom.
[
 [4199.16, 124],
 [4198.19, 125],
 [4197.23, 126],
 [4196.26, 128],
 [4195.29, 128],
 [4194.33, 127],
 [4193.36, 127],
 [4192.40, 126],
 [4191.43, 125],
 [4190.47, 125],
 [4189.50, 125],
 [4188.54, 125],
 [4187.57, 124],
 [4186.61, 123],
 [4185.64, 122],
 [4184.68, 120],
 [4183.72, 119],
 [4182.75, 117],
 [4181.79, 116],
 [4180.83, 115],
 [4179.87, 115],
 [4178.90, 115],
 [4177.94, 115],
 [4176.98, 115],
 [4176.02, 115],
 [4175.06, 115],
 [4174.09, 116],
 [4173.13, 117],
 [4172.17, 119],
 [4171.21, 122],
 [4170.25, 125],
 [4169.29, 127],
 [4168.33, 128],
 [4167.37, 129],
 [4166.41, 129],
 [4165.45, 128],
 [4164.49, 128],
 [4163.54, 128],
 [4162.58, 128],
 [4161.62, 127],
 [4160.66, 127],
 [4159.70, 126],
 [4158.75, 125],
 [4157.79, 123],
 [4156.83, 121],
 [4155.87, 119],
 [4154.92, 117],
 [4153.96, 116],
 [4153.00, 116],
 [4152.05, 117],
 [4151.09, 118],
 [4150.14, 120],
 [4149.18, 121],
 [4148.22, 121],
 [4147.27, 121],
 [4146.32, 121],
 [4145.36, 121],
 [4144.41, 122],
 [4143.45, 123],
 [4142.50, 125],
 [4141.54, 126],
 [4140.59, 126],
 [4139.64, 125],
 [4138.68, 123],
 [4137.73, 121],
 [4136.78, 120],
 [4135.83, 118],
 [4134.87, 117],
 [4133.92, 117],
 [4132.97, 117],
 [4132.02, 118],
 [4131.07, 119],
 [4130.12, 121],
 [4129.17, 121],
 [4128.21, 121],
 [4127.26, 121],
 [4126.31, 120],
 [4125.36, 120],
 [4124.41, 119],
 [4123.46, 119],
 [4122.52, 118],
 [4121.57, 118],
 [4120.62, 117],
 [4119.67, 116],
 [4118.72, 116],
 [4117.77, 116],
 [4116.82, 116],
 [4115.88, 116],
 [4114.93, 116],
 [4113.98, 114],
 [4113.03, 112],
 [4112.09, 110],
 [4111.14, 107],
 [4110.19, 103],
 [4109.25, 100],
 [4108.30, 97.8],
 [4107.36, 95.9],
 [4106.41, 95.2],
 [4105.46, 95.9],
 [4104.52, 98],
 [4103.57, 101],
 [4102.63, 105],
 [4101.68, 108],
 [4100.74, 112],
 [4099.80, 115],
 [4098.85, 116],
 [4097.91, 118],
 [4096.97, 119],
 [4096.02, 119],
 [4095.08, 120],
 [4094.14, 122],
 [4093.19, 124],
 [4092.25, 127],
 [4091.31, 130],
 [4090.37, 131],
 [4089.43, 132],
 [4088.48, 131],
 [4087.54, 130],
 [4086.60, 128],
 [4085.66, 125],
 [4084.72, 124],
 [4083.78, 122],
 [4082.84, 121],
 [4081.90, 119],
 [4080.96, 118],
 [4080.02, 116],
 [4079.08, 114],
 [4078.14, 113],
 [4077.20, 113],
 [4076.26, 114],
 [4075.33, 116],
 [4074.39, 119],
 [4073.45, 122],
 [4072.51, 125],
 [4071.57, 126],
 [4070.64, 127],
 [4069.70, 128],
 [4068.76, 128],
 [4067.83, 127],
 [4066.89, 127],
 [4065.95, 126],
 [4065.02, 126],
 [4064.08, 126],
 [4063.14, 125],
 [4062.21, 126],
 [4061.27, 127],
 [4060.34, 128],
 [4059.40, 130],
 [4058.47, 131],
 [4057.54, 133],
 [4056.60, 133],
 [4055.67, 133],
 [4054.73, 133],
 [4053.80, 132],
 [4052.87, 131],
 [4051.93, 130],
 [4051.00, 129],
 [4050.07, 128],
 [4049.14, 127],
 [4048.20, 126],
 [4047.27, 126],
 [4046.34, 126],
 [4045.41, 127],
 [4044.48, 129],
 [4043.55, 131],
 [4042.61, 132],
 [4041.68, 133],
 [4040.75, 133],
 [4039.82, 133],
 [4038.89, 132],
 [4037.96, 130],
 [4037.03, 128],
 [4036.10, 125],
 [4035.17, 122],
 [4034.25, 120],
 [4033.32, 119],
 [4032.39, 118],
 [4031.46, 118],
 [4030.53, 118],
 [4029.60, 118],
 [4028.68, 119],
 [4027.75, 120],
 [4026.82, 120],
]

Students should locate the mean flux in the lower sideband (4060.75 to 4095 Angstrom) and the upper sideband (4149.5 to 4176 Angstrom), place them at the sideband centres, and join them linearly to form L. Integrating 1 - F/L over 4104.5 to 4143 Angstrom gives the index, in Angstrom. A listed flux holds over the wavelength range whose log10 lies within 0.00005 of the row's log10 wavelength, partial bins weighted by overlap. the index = 2.47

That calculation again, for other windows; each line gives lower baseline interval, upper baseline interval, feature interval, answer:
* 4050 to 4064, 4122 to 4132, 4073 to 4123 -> 3.45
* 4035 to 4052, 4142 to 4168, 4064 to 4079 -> 0.59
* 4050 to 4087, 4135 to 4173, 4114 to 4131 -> 0.75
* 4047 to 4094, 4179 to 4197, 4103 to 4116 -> 2.13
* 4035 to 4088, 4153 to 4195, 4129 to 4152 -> 0.45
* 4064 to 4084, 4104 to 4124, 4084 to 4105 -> -0.81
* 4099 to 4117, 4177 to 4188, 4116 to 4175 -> -4.73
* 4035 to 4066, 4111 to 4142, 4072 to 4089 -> 0.58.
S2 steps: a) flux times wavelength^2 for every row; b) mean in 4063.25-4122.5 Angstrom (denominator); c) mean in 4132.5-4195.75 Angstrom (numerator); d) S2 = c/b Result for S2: 1.08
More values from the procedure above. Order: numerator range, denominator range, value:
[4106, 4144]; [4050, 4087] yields 0.96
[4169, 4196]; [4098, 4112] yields 1.20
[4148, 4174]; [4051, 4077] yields 1.02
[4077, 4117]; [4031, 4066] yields 0.92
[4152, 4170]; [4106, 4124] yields 1.15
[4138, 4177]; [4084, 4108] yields 1.08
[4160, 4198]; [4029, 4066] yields 1.03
